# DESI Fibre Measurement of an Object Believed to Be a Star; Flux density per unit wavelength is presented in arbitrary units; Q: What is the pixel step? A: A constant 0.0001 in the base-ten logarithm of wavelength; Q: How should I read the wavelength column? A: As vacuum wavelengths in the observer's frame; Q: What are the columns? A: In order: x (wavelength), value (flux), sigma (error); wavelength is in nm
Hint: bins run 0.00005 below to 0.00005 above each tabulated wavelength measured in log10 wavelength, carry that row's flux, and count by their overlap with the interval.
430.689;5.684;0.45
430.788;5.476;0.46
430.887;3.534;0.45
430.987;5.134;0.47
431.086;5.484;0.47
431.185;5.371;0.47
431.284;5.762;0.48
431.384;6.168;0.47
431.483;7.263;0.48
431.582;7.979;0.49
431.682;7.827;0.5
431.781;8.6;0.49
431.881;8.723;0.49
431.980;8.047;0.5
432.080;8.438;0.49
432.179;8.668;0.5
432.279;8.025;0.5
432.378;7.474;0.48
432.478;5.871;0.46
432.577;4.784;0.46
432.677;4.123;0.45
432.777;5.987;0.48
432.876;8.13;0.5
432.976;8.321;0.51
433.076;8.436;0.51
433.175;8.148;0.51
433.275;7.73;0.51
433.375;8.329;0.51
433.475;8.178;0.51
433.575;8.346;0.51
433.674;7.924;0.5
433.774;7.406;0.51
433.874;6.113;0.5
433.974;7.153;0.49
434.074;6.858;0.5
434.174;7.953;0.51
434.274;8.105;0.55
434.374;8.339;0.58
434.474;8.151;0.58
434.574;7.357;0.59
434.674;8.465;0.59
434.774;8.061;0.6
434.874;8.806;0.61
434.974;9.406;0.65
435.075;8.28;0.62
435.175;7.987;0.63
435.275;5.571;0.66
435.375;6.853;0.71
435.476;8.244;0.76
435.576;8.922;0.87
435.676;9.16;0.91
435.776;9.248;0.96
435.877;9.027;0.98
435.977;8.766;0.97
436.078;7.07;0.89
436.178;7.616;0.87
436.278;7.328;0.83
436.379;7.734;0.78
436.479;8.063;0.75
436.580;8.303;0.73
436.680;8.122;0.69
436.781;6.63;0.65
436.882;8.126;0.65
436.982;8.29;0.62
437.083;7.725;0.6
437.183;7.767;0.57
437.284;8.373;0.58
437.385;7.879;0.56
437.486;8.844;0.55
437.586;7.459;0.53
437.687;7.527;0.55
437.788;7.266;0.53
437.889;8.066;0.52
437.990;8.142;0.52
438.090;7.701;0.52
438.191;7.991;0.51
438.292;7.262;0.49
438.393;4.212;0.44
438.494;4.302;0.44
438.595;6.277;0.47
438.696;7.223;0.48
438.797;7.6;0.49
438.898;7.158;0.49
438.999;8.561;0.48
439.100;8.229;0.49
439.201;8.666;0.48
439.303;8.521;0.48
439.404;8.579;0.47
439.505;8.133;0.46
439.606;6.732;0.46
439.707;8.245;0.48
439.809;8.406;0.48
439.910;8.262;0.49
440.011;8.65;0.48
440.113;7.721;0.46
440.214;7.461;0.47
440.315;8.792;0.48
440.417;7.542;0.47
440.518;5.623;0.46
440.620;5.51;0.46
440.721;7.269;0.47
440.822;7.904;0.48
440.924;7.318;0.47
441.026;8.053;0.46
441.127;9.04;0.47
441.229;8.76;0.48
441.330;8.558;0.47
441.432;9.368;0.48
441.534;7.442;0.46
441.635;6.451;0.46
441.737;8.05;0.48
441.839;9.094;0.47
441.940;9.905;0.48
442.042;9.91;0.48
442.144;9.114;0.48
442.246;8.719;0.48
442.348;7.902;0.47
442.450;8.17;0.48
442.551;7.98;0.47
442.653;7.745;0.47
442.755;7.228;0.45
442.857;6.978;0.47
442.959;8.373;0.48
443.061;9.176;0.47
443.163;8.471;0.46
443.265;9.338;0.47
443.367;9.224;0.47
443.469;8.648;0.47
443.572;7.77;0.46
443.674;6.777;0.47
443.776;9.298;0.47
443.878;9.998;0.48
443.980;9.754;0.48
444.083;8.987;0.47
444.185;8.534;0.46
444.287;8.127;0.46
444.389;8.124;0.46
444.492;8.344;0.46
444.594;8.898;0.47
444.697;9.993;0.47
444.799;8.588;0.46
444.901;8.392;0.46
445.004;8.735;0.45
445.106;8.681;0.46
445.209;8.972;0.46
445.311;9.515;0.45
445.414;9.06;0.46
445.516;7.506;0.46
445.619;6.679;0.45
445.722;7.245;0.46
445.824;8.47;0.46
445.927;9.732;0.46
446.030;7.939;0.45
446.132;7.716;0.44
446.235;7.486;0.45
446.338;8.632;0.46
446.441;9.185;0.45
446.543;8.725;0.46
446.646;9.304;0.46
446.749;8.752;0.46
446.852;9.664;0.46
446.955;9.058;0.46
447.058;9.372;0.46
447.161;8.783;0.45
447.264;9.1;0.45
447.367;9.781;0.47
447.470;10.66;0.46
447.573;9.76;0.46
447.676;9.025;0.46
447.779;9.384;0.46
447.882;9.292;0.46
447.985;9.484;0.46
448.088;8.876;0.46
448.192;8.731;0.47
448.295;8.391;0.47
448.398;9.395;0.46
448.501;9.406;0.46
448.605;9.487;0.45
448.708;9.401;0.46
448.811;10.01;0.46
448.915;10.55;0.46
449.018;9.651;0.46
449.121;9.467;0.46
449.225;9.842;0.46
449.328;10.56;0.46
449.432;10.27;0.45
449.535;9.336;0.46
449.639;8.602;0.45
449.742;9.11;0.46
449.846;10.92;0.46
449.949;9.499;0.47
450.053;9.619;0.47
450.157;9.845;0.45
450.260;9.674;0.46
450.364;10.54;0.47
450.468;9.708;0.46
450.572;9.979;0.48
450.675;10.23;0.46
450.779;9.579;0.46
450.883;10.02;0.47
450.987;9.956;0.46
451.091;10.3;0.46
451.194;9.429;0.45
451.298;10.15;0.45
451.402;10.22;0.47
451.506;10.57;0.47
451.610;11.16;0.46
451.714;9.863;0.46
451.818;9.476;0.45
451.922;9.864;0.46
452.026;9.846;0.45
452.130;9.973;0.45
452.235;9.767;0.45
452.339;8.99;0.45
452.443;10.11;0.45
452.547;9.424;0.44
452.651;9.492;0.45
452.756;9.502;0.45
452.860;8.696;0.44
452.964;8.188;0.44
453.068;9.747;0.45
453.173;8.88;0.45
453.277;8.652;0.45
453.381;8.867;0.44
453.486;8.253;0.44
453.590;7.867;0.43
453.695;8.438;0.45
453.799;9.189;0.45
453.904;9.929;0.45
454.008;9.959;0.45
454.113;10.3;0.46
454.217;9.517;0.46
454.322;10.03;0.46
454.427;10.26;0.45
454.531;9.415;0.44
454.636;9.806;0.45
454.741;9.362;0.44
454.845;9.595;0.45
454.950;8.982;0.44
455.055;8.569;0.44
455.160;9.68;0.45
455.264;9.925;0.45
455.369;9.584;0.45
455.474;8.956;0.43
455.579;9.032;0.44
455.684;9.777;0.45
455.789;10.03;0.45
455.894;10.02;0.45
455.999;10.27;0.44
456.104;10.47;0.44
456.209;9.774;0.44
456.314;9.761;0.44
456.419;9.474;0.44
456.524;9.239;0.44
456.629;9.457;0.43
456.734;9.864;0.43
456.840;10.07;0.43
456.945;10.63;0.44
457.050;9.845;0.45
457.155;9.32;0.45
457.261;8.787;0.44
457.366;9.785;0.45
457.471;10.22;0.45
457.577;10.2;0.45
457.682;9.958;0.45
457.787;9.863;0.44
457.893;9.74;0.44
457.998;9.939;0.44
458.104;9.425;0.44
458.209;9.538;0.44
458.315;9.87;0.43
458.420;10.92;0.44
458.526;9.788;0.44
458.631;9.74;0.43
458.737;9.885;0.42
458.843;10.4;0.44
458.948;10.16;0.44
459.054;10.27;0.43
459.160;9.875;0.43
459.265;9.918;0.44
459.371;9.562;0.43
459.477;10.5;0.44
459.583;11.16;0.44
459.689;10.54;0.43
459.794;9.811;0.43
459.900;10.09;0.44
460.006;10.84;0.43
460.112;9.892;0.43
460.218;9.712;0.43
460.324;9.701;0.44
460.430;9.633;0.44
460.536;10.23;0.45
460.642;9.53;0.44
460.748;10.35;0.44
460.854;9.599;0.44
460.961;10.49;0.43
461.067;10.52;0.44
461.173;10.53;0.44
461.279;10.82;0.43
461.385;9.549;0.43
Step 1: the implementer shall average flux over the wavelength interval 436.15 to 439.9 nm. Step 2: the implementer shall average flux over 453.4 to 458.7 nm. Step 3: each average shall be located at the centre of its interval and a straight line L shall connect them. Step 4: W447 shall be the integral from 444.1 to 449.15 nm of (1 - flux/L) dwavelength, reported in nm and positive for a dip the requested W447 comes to -0.19 nm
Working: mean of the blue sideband 7.66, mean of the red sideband 9.64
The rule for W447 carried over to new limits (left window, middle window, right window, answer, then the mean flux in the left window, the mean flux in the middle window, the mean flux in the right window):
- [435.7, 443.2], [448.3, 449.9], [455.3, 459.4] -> -0.14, 7.89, 9.7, 9.83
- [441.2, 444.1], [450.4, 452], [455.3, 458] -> -0.13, 8.52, 10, 9.77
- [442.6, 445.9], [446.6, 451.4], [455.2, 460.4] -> -0.33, 8.5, 9.62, 9.91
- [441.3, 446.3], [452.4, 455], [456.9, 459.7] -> 0.06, 8.47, 9.3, 9.98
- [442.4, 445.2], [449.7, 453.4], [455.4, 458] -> -0.18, 8.54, 9.73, 9.77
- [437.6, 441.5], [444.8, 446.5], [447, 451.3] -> 0.10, 7.64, 8.38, 9.64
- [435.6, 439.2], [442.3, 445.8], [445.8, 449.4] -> 0.10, 7.71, 8.45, 9.24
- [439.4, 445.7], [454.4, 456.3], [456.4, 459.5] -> -0.01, 8.29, 9.64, 9.87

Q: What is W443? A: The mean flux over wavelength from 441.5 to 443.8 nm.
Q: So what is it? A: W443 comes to 8.33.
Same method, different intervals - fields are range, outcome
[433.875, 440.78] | 7.75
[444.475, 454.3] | 9.33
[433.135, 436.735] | 7.97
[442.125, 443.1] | 8.1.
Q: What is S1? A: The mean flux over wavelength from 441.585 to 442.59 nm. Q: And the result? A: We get 8.54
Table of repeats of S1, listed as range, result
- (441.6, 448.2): 8.7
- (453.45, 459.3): 9.7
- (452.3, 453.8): 8.95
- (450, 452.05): 10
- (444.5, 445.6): 8.75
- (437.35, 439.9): 7.57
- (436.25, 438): 7.87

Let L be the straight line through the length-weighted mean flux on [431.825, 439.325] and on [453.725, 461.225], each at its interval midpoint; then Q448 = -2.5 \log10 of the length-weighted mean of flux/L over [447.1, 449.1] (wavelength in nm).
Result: -0.06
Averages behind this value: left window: 7.7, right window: 9.87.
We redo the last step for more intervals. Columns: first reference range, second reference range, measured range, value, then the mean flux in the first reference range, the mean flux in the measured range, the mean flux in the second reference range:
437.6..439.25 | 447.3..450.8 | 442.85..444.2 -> -0.04 mag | 7.27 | 8.72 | 9.65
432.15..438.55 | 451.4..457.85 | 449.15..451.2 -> -0.08 mag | 7.66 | 9.86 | 9.59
